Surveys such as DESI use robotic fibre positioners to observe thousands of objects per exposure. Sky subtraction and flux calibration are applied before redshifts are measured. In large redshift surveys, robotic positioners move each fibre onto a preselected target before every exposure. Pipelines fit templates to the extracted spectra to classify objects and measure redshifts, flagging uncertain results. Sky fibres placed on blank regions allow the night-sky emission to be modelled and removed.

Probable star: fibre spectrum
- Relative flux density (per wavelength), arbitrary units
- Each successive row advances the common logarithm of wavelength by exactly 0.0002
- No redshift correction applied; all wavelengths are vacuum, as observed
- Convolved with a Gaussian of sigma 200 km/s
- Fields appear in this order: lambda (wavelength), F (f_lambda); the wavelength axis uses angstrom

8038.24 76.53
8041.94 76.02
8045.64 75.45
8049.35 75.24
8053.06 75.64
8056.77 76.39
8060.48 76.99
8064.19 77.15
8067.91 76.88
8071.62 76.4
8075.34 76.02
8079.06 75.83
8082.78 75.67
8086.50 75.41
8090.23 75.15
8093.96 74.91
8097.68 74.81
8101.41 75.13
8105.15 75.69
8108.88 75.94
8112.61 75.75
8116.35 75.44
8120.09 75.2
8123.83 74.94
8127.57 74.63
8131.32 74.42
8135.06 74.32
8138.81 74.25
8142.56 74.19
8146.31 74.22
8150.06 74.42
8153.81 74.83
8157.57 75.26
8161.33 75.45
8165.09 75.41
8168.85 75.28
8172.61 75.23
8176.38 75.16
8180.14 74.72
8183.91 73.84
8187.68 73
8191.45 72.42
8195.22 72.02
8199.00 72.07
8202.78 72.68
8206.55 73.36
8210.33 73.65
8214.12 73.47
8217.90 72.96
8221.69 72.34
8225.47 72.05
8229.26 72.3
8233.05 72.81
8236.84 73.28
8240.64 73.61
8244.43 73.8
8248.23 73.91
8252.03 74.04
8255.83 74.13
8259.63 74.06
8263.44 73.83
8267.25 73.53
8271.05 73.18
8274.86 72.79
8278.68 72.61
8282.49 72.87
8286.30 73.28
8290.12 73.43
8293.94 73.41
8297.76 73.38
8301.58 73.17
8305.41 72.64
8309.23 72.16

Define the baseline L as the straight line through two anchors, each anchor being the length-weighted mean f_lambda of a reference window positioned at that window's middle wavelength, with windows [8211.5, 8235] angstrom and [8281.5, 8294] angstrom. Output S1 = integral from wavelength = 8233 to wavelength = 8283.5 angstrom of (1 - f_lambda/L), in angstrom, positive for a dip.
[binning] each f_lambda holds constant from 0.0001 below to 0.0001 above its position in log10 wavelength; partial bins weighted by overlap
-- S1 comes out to -0.3 angstrom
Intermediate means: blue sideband 72.7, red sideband 73.3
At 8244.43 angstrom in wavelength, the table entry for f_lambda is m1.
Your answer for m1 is 73.8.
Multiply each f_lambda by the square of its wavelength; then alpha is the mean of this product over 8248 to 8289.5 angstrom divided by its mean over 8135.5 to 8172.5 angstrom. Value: 1.0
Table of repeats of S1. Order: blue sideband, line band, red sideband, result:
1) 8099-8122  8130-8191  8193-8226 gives -0.4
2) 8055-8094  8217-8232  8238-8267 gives 0.4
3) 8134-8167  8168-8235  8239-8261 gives 1.0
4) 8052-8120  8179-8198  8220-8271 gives 0.3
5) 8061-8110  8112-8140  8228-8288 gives 0.1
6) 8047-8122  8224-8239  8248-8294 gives 0.3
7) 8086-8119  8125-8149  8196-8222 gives 0.1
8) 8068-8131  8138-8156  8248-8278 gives 0.1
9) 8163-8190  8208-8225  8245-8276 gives 0.3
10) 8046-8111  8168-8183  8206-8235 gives -0.2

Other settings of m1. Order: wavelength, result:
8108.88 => 75.94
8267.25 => 73.53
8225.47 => 72.05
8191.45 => 72.42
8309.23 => 72.16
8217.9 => 72.96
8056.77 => 76.39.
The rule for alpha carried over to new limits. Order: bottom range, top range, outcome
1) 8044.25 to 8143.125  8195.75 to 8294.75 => 1.01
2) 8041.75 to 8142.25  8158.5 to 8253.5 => 1.00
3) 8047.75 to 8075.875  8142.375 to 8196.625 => 1.00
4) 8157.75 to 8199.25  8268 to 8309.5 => 1.01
